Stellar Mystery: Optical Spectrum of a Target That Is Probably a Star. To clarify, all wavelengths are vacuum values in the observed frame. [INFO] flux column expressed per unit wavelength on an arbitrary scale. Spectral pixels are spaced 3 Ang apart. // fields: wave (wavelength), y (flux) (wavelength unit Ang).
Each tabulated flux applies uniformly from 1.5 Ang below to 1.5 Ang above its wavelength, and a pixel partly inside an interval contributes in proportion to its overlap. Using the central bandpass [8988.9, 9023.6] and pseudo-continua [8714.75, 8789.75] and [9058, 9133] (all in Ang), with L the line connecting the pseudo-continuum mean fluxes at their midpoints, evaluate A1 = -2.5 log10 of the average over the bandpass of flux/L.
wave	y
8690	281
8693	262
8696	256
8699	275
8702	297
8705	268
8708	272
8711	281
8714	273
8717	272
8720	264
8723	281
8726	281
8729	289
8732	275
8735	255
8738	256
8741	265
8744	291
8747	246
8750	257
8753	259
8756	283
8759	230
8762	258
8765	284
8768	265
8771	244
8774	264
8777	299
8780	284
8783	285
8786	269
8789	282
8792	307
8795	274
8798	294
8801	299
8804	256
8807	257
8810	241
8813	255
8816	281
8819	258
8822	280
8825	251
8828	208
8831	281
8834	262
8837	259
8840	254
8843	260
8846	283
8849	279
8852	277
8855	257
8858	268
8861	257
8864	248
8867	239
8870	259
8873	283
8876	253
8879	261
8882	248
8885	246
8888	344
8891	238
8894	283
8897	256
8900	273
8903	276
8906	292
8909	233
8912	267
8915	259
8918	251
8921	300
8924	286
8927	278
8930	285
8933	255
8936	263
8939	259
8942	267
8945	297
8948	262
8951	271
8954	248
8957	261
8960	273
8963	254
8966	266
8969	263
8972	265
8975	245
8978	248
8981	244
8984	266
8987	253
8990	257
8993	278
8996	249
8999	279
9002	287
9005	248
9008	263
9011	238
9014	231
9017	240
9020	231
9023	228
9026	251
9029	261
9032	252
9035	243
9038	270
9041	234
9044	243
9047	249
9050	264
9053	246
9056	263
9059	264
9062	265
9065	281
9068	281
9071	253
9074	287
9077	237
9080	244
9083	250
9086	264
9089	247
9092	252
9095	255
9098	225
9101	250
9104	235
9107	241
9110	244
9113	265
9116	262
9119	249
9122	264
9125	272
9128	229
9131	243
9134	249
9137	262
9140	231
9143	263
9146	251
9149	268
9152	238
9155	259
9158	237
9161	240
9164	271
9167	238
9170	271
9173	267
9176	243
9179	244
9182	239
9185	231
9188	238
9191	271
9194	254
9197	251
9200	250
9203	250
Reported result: 0.022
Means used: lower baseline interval 269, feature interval 253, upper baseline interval 254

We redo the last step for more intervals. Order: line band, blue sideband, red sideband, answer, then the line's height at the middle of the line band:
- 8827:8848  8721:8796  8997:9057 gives 0.022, 265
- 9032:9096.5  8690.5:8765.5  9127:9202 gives -0.011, 254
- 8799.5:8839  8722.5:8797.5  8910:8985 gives 0.037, 269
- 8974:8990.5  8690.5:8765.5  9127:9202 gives 0.024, 258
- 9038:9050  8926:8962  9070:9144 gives 0.039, 257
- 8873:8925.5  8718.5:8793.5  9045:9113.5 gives -0.022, 264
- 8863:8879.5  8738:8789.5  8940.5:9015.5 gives 0.029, 264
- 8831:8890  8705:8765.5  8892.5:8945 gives 0.018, 270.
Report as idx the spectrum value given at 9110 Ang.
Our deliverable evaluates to 244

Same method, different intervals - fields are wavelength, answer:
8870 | 259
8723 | 281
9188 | 238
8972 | 265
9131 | 243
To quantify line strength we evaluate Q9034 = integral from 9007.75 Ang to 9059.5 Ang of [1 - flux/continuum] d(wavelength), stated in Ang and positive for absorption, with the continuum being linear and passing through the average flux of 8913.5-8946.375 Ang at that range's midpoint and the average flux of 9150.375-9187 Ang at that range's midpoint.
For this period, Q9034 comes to 2.8 Ang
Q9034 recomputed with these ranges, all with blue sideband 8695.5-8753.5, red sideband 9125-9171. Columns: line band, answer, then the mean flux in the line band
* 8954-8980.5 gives 0.1 Ang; 258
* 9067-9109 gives 0.4 Ang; 251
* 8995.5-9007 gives -0.4 Ang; 267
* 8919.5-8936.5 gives -1.1 Ang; 279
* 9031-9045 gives 0.4 Ang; 248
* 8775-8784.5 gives -0.7 Ang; 288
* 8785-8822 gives -0.8 Ang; 273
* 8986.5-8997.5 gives -0.1 Ang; 260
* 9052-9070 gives -0.9 Ang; 267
